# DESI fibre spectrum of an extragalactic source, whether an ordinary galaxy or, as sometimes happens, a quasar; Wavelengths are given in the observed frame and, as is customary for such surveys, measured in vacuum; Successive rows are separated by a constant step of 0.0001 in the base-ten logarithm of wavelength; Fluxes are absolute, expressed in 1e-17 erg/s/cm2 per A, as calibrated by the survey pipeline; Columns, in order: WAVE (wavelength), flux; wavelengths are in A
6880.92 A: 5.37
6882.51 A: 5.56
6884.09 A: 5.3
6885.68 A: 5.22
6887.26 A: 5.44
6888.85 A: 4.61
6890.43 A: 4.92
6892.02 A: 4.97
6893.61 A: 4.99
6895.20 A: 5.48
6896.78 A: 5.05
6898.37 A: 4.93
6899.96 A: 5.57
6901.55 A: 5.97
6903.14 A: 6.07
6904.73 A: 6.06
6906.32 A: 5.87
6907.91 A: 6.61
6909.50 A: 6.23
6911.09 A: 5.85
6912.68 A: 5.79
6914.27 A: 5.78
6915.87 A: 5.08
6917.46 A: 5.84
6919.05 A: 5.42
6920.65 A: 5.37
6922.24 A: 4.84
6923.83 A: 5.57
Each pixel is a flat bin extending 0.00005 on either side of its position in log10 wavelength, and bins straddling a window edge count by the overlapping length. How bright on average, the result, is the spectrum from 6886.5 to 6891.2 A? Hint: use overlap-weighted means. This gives 4.99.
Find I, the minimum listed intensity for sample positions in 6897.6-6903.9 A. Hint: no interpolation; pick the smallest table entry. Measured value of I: 4.93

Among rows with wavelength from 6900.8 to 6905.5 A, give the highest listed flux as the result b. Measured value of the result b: 6.07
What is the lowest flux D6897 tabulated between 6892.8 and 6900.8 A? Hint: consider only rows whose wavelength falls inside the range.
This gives 4.93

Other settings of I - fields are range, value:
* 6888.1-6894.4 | 4.61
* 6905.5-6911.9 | 5.85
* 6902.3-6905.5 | 6.06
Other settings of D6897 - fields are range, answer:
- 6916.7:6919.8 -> 5.42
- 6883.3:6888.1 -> 5.22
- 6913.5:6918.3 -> 5.08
